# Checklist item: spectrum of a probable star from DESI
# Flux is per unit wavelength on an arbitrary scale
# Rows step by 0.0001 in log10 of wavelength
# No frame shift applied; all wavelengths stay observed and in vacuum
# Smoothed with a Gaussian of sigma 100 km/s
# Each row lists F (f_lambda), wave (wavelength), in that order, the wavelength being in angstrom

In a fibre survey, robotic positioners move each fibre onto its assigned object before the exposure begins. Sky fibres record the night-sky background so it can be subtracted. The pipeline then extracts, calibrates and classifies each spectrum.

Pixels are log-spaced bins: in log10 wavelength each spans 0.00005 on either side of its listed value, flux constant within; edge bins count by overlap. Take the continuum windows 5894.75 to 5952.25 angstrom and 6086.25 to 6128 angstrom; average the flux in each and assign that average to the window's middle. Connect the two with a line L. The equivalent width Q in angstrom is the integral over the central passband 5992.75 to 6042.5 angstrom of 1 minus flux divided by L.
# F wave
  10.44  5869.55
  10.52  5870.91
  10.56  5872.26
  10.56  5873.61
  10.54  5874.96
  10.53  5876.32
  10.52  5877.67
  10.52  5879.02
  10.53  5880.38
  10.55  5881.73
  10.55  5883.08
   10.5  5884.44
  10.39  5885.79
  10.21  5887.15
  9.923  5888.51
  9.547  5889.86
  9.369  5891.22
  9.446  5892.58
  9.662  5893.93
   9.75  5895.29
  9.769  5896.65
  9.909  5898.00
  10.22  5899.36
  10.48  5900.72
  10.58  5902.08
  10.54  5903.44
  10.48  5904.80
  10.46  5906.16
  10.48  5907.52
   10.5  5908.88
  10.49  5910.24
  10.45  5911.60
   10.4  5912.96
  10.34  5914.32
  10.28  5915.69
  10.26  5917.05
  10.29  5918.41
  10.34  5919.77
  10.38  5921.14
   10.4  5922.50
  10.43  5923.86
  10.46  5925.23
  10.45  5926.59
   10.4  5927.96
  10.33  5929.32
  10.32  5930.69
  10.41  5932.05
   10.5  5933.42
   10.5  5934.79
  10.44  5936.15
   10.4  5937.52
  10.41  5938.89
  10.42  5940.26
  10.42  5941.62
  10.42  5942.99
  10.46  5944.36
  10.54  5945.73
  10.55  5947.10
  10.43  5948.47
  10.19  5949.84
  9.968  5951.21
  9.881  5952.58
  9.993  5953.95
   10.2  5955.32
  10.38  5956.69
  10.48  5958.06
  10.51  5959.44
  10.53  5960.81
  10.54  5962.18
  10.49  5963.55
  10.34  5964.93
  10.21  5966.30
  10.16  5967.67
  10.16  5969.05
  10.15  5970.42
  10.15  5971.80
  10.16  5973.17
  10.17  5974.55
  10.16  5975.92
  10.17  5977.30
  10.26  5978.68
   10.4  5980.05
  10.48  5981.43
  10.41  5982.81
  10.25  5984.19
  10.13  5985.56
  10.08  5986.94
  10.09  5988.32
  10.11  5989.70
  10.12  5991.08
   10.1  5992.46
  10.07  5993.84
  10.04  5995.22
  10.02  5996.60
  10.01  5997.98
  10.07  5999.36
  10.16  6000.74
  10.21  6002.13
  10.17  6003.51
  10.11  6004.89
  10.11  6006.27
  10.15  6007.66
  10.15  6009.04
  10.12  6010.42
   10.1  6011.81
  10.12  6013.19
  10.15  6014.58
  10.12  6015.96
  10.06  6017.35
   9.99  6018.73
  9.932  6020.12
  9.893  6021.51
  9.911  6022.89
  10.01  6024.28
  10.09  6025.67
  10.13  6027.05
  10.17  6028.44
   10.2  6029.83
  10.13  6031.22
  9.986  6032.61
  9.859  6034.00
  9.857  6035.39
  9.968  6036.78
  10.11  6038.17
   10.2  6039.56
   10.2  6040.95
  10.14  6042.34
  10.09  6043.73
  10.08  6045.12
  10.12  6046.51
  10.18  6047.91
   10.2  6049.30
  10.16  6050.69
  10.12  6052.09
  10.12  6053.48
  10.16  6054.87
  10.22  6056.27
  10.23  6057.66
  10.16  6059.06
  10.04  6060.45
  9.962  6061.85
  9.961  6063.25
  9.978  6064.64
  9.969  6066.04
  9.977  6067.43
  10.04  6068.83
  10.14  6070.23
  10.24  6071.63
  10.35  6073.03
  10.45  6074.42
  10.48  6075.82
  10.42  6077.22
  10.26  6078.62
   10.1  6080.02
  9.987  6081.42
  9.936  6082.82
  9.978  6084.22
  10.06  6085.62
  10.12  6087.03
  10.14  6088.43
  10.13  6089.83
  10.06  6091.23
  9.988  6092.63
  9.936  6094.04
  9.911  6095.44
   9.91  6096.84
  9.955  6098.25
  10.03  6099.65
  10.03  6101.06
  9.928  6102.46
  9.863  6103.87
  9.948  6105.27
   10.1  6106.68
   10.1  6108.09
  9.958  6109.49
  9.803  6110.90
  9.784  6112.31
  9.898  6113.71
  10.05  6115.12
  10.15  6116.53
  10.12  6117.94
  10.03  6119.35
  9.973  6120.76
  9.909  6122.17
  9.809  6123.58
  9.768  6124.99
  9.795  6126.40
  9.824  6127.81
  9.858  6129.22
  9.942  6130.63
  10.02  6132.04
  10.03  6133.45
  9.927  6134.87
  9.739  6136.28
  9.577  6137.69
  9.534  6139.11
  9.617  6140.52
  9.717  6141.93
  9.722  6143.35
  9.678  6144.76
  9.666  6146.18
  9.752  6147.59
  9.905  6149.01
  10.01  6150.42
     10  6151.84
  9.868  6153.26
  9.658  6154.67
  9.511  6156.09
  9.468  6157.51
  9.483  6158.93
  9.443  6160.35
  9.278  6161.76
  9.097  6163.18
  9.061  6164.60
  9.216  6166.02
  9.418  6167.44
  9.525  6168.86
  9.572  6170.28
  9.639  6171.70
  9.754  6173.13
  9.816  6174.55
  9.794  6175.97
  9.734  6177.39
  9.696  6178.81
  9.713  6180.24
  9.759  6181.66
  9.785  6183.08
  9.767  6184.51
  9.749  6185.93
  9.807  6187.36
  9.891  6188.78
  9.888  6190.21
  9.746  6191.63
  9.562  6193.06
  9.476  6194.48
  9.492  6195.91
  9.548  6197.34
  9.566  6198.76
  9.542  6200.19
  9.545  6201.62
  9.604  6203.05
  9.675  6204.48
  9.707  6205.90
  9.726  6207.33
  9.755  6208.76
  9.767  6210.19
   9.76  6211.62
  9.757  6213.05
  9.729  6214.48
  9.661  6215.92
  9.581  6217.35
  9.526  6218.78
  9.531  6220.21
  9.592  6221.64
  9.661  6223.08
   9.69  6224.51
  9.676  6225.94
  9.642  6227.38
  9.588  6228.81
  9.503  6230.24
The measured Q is 0.41 angstrom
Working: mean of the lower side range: 10.4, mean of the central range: 10.1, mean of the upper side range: 9.97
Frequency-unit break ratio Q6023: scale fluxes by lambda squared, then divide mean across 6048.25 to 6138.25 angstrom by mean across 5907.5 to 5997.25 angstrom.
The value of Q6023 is 1.02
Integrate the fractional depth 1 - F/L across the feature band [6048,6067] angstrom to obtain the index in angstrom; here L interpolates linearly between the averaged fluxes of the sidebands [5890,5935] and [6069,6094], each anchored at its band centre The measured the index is 0.1 angstrom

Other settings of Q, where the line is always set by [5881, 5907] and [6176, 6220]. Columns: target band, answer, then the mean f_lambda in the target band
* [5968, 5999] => -0.53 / 10.2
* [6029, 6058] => -0.59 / 10.1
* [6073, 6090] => -0.56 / 10.2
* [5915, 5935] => -0.59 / 10.4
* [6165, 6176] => 0.18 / 9.56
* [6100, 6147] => -0.40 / 9.88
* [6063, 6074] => -0.25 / 10.1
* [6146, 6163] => 0.17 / 9.66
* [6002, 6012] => -0.18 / 10.1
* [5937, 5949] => -0.47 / 10.4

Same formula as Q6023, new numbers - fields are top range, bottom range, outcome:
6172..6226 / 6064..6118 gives 1.00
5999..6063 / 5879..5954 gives 1.02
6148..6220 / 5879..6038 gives 1.02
